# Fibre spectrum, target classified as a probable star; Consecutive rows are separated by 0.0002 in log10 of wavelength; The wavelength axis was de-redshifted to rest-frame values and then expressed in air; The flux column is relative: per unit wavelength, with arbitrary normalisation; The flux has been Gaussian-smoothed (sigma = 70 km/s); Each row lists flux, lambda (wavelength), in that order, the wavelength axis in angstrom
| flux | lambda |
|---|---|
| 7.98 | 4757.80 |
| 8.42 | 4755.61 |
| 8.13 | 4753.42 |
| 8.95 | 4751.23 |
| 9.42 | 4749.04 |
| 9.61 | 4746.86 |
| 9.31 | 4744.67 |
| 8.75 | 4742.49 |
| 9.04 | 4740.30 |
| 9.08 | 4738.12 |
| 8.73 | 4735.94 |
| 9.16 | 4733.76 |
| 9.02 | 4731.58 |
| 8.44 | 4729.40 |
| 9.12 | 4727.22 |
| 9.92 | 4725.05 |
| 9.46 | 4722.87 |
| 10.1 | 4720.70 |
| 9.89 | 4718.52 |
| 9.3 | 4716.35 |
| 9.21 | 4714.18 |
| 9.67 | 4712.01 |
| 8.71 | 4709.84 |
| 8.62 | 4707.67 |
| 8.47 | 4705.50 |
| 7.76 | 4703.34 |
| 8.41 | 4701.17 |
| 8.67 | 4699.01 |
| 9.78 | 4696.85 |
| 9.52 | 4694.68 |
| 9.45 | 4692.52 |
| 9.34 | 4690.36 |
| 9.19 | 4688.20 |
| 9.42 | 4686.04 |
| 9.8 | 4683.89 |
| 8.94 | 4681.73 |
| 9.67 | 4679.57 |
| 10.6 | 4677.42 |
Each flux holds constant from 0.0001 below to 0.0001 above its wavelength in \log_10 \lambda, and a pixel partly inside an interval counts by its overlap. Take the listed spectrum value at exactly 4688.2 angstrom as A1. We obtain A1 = 9.19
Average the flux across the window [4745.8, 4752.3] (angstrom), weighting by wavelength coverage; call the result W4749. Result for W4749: 9.33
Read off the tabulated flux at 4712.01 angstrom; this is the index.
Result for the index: 9.67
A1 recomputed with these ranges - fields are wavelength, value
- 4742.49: 8.75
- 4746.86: 9.61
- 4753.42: 8.13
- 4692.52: 9.45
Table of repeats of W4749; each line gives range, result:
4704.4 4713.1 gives 8.87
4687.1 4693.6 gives 9.33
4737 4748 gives 9.16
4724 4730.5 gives 9.16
